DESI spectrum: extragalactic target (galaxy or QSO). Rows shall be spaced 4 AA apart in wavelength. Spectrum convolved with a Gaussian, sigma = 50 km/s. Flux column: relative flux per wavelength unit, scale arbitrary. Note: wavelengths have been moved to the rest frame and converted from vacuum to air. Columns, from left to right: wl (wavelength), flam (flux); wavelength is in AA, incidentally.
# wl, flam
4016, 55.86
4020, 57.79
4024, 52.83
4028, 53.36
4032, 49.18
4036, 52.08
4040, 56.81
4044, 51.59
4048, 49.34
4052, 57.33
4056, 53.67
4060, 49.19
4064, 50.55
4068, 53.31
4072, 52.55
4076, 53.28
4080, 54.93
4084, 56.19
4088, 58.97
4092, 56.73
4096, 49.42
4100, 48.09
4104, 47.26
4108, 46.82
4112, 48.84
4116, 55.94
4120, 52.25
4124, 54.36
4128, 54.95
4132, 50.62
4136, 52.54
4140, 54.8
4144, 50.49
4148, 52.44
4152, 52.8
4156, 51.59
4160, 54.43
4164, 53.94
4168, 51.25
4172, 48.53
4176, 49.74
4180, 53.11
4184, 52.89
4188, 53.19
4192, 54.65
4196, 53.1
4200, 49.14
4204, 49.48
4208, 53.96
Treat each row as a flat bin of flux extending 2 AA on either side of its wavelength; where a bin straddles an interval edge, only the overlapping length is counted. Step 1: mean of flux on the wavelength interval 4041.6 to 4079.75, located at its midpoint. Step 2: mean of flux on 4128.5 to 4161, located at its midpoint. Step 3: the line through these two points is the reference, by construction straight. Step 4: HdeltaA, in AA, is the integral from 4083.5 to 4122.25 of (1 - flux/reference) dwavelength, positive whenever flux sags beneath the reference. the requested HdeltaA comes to 0.4 AA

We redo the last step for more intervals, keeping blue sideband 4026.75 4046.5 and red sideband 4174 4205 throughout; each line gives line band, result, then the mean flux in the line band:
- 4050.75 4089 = -1.0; 53.8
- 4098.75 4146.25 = 0.7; 51.5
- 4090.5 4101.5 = 0.2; 51.3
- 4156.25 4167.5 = -0.3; 53.4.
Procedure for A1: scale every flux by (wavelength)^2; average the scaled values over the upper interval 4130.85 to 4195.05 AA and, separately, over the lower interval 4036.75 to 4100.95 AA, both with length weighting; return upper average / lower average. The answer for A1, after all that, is 1.0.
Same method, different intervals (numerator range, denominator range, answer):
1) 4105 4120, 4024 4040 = 1.00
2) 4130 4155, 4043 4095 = 1.01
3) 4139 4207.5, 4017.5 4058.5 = 1.04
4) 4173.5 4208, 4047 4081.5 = 1.05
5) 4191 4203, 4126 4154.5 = 1.01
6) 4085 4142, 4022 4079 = 1.03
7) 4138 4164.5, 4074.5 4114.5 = 1.04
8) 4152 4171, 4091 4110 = 1.10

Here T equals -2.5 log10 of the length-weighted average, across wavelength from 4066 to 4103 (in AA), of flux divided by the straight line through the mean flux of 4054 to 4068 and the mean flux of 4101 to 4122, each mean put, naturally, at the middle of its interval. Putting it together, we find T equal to -0.056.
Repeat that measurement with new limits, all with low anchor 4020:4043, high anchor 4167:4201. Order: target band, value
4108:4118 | 0.03 mag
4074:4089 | -0.06 mag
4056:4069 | 0.04 mag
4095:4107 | 0.10 mag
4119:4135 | -0.01 mag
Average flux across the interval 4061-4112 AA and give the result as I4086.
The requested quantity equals 52.1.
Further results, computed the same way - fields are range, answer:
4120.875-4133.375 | 53.3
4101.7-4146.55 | 51.7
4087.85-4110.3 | 50.5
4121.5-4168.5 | 52.9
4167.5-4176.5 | 49.6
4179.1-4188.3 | 53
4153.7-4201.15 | 52.2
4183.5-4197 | 53.5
